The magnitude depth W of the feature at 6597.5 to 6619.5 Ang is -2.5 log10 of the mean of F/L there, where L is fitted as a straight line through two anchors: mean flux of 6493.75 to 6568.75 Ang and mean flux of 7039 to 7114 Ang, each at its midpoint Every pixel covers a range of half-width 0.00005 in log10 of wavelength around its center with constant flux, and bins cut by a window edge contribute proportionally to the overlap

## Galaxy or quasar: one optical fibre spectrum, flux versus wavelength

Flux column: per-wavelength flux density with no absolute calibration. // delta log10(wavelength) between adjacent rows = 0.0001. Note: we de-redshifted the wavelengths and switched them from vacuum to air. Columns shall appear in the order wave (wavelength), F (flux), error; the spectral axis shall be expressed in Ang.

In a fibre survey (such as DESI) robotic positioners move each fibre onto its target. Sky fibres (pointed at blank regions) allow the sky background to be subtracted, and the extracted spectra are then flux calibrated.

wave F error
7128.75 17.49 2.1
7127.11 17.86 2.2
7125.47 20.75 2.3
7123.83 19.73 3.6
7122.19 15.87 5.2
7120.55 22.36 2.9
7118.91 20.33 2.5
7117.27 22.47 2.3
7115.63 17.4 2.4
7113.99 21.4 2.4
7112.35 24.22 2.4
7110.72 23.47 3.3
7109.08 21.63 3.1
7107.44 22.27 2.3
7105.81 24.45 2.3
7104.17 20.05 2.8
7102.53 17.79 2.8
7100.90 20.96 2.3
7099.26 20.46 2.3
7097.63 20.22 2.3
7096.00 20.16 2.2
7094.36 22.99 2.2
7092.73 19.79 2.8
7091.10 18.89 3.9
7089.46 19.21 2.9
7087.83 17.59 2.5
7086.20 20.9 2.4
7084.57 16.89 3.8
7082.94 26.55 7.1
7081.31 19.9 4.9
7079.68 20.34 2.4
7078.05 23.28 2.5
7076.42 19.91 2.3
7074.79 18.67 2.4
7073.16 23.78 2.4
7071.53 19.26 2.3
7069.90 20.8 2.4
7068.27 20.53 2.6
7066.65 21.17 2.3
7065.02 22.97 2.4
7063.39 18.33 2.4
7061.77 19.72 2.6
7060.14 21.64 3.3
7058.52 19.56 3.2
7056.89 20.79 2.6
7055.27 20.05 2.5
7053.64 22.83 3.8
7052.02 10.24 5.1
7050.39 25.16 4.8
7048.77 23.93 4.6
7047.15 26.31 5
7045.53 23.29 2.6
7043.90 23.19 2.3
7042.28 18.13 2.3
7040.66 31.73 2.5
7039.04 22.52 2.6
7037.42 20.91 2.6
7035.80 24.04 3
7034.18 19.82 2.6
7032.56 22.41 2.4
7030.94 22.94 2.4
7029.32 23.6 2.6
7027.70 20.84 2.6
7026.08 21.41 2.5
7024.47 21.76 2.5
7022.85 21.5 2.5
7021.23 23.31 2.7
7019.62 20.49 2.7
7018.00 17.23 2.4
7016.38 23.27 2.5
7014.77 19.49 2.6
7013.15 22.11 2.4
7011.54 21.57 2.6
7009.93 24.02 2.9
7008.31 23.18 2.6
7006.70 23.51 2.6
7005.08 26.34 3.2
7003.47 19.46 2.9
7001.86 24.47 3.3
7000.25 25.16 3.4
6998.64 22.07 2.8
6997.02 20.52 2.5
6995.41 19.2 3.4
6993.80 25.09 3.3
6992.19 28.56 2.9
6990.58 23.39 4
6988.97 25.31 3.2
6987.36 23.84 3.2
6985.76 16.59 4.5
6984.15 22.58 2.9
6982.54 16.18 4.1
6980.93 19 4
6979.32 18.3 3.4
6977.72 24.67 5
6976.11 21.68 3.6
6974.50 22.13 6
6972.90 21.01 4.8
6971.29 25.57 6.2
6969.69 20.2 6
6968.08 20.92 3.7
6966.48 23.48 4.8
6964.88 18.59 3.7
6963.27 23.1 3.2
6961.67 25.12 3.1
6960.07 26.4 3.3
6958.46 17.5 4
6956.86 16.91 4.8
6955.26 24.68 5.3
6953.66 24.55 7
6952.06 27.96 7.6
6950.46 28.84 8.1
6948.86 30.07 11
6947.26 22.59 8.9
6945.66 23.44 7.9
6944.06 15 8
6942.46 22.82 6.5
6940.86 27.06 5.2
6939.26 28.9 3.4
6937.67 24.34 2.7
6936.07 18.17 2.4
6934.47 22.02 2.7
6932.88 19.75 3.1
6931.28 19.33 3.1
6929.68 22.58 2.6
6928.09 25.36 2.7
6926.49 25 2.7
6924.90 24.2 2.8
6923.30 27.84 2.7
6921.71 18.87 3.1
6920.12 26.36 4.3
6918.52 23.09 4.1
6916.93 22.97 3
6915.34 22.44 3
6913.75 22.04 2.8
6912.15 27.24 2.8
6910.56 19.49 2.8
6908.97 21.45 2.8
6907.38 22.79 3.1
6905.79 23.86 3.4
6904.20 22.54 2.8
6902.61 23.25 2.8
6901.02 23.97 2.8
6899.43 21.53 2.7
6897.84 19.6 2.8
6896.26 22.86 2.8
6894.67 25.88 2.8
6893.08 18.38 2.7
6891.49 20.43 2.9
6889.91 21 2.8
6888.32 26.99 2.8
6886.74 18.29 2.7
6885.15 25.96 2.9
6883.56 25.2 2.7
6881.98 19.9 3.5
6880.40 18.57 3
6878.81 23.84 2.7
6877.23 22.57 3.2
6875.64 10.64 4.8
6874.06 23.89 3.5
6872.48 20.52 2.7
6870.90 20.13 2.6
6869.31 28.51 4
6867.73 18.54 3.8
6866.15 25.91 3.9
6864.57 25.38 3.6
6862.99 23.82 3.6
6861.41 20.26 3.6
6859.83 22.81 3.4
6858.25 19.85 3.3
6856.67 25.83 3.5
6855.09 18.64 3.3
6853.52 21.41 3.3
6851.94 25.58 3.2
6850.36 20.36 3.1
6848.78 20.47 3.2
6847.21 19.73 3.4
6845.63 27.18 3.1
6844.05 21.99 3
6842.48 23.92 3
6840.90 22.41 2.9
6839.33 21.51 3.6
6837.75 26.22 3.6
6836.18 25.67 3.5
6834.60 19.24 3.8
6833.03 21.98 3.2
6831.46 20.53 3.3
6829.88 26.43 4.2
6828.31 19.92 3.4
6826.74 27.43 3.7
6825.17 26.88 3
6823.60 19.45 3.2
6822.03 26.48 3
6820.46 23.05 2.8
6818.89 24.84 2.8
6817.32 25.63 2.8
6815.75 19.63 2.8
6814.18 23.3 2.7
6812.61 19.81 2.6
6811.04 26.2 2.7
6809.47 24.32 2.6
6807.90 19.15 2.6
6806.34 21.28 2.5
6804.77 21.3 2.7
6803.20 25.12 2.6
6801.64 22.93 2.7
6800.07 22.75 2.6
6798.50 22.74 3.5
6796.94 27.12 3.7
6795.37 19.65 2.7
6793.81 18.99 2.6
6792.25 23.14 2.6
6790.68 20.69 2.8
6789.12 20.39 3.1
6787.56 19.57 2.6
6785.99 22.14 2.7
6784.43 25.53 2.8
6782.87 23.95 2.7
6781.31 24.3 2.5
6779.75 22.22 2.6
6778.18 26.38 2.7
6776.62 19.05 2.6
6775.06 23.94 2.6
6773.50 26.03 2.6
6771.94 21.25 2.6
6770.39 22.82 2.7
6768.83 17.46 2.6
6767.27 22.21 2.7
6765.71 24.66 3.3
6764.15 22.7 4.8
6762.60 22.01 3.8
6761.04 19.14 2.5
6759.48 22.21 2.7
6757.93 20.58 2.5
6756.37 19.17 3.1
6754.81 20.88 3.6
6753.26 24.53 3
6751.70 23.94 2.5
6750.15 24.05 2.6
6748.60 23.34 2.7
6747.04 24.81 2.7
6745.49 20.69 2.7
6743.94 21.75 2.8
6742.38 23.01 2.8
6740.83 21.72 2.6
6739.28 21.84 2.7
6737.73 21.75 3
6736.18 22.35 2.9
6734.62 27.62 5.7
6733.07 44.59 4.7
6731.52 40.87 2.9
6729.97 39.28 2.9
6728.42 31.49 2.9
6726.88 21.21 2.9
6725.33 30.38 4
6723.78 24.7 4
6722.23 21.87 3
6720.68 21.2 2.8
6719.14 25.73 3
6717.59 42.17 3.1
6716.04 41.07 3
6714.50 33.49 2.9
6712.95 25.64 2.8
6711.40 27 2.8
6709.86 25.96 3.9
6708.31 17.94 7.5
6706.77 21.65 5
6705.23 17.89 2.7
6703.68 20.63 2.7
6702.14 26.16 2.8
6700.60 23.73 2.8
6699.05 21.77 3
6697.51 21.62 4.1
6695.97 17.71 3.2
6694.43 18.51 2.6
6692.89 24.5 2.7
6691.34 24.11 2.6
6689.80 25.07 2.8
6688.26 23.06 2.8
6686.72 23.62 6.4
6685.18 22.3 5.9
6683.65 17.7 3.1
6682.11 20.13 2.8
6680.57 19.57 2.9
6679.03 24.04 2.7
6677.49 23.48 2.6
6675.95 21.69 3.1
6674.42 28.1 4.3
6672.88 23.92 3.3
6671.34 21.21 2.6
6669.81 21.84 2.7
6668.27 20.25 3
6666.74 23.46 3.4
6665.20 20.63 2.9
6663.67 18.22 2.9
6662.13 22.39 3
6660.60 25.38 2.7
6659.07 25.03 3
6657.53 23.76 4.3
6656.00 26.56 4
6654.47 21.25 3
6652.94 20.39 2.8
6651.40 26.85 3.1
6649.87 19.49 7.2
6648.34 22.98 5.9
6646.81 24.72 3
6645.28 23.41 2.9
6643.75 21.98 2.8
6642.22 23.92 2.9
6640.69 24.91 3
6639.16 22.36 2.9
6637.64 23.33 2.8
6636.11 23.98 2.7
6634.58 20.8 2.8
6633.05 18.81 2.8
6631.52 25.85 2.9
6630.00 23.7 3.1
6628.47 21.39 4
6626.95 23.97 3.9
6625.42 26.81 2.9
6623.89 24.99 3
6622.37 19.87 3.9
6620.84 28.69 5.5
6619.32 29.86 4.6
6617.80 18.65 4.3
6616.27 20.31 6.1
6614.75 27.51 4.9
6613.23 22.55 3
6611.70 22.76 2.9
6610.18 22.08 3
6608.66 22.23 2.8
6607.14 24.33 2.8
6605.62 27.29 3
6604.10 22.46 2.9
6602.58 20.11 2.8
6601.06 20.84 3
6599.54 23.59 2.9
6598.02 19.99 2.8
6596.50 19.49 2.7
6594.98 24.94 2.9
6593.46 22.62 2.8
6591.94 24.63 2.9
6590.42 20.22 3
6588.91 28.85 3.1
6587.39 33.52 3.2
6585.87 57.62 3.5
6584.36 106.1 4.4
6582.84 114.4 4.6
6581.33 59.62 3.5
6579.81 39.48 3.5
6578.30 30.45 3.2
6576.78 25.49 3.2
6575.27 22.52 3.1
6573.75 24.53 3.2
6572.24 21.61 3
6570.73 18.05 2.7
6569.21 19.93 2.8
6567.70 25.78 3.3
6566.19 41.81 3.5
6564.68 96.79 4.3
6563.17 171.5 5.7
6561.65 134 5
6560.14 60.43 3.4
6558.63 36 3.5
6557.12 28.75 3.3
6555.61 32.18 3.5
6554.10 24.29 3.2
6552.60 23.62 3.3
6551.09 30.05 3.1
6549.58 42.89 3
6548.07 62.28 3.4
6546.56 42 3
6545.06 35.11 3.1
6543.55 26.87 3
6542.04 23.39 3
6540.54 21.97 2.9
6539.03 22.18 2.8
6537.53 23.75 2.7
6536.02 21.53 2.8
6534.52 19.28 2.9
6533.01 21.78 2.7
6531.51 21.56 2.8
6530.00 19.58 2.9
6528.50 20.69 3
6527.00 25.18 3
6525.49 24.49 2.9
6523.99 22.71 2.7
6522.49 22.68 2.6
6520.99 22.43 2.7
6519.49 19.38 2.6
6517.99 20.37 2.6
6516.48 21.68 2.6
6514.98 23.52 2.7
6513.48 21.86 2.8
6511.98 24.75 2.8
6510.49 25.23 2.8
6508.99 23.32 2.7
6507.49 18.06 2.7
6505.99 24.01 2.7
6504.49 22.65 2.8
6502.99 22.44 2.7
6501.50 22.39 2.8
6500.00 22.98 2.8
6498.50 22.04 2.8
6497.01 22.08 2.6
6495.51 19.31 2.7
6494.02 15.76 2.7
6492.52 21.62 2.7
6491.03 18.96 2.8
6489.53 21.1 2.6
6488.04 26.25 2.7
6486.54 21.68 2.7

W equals 0.34 mag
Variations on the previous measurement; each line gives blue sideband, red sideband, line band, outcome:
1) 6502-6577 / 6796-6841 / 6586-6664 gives 0.25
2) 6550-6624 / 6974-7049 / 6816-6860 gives 0.24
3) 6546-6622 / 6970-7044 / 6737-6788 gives 0.38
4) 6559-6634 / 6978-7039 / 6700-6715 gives 0.34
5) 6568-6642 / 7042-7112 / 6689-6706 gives 0.24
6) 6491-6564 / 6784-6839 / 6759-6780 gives 0.08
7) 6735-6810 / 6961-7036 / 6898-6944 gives -0.04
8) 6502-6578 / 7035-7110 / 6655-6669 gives 0.30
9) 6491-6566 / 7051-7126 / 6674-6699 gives 0.30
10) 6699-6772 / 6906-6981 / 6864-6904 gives 0.07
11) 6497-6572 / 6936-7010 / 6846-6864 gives 0.17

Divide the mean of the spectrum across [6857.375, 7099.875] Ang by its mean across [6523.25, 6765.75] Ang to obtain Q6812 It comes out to 0.8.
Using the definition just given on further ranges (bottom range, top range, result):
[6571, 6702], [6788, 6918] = 0.86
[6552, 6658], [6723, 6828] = 0.72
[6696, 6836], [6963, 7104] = 0.90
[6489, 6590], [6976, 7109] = 0.63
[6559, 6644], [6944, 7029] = 0.64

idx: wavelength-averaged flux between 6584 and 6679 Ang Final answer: 24.8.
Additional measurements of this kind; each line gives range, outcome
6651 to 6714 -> 22.6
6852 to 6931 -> 22.5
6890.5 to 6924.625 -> 22.7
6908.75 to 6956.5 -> 23.6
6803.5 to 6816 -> 22.1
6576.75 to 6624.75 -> 32.1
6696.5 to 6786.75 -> 24.8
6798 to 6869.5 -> 22.9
